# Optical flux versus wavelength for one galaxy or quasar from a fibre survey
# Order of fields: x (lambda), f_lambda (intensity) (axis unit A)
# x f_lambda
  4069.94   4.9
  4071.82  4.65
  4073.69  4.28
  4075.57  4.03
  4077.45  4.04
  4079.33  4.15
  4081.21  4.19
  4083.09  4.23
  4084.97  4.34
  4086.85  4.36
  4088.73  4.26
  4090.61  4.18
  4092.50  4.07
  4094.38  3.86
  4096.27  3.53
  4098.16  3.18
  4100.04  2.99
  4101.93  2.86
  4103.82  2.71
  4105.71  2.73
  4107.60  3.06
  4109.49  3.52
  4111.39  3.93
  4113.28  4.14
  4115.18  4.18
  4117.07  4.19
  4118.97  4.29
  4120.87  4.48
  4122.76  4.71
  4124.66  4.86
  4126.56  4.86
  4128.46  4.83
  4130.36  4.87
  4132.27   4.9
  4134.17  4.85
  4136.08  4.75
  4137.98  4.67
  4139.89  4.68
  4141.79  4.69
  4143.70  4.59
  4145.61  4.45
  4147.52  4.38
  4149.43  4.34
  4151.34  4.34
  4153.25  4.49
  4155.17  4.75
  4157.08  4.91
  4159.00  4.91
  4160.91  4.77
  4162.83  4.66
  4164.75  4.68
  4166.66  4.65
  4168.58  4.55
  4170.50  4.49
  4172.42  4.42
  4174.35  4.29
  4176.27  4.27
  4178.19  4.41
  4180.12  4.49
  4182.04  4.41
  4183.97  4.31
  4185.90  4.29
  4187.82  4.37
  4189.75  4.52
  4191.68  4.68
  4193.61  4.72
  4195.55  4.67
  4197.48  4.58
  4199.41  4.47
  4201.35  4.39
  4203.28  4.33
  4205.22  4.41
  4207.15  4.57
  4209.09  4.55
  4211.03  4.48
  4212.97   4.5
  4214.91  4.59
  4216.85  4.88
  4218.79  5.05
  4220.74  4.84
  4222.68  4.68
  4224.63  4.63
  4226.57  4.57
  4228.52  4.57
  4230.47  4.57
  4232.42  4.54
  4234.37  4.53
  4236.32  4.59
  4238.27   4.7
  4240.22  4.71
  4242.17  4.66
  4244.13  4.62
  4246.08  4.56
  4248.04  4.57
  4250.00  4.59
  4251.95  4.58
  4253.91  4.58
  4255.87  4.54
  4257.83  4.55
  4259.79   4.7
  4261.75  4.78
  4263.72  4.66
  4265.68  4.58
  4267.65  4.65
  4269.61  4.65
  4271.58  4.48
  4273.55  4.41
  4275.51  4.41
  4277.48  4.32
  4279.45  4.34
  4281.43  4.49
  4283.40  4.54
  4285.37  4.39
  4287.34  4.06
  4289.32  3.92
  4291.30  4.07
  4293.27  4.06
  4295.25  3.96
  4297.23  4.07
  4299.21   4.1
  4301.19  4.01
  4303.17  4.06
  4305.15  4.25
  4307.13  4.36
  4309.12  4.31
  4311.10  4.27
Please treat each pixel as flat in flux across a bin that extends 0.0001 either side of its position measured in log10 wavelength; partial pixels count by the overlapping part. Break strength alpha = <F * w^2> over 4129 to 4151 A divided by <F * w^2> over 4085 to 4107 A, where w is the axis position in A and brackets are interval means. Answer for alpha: 1.34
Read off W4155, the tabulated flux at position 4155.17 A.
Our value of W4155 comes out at 4.75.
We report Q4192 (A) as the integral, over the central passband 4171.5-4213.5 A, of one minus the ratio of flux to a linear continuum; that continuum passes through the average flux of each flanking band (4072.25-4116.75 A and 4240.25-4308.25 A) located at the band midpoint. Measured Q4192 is -3.42 A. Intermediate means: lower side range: 3.79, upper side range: 4.4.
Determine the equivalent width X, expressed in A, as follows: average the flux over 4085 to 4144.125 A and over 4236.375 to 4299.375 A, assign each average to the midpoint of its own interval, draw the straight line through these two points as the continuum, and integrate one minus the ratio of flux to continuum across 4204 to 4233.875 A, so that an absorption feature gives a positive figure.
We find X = -1.9 A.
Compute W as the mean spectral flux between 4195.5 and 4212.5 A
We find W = 4.49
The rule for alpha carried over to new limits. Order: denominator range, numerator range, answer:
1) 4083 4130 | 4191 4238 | 1.23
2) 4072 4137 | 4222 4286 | 1.20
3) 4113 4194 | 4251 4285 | 1.05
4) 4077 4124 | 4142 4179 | 1.22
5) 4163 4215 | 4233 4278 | 1.06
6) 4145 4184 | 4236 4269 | 1.07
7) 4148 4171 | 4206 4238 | 1.03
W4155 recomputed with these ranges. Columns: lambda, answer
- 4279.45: 4.34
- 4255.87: 4.54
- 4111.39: 3.93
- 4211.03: 4.48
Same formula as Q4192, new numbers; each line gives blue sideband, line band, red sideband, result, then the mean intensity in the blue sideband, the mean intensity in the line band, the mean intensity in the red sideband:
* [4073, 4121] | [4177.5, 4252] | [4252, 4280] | -4.1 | 3.82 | 4.57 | 4.55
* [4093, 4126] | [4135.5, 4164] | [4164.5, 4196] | -3.2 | 3.74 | 4.62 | 4.48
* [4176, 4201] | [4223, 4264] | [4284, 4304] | -3.3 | 4.48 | 4.61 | 4.08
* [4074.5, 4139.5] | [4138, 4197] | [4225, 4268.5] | -3.1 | 4.09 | 4.54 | 4.61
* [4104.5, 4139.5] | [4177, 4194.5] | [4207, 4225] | 0.4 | 4.32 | 4.46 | 4.68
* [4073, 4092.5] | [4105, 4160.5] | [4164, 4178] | -1.0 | 4.2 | 4.44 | 4.47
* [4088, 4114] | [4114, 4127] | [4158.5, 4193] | -2.5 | 3.49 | 4.49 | 4.51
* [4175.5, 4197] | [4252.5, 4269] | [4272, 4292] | -1.1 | 4.47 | 4.63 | 4.3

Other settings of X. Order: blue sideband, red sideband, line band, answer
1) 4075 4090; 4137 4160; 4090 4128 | 4.72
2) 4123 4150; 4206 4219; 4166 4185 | 0.98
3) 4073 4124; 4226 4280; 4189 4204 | -0.81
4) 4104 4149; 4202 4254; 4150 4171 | -1.03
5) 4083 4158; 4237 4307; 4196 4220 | -1.36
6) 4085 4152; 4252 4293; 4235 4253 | -0.91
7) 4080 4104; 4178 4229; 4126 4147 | -3.27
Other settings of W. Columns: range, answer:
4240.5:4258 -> 4.59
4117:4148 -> 4.67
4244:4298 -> 4.43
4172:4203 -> 4.45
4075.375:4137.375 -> 4.07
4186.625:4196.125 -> 4.58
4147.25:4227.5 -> 4.56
